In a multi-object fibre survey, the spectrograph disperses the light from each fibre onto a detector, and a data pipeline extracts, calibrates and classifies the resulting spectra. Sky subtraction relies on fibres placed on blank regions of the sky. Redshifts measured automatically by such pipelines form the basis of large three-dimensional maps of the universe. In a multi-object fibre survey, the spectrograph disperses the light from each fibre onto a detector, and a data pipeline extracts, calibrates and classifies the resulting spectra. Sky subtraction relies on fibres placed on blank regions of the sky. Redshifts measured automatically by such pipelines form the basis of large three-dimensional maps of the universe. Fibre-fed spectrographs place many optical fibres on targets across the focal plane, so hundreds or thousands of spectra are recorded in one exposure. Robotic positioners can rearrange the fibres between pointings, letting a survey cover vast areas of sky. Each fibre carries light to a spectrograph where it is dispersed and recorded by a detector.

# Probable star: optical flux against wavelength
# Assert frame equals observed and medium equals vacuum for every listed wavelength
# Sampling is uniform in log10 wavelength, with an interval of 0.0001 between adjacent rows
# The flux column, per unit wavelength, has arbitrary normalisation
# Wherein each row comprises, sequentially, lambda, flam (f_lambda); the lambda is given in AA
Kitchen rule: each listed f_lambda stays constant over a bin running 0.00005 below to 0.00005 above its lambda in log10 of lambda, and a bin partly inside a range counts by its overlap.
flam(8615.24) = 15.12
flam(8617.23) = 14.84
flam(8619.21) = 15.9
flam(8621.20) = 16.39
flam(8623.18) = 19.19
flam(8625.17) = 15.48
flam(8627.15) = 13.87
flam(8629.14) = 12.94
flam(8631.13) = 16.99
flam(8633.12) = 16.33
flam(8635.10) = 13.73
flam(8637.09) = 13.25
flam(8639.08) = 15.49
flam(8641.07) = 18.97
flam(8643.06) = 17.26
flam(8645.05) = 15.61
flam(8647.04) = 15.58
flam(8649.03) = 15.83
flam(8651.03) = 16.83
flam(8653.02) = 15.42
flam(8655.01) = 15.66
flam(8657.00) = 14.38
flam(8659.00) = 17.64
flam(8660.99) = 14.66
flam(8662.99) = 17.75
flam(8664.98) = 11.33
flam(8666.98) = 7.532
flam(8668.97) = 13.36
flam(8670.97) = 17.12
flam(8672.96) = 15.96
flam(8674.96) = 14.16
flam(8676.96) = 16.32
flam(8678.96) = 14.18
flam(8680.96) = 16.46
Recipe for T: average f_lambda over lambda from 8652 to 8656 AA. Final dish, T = 15.6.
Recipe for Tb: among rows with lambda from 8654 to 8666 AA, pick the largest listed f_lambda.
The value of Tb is 17.75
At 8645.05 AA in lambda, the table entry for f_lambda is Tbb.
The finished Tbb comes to 15.61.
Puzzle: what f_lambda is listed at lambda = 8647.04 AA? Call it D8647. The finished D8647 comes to 15.58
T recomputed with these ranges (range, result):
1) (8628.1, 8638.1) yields 14.6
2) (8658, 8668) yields 13.8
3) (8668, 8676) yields 15.2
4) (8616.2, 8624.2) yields 16.6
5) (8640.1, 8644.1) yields 18.1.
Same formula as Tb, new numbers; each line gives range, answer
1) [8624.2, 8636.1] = 16.99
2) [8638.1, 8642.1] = 18.97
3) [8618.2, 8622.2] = 16.39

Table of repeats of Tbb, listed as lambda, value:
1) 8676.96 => 16.32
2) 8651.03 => 16.83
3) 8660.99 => 14.66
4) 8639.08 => 15.49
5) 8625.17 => 15.48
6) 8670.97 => 17.12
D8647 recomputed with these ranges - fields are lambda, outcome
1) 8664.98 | 11.33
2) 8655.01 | 15.66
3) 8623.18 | 19.19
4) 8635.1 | 13.73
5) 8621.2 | 16.39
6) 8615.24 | 15.12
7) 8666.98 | 7.532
